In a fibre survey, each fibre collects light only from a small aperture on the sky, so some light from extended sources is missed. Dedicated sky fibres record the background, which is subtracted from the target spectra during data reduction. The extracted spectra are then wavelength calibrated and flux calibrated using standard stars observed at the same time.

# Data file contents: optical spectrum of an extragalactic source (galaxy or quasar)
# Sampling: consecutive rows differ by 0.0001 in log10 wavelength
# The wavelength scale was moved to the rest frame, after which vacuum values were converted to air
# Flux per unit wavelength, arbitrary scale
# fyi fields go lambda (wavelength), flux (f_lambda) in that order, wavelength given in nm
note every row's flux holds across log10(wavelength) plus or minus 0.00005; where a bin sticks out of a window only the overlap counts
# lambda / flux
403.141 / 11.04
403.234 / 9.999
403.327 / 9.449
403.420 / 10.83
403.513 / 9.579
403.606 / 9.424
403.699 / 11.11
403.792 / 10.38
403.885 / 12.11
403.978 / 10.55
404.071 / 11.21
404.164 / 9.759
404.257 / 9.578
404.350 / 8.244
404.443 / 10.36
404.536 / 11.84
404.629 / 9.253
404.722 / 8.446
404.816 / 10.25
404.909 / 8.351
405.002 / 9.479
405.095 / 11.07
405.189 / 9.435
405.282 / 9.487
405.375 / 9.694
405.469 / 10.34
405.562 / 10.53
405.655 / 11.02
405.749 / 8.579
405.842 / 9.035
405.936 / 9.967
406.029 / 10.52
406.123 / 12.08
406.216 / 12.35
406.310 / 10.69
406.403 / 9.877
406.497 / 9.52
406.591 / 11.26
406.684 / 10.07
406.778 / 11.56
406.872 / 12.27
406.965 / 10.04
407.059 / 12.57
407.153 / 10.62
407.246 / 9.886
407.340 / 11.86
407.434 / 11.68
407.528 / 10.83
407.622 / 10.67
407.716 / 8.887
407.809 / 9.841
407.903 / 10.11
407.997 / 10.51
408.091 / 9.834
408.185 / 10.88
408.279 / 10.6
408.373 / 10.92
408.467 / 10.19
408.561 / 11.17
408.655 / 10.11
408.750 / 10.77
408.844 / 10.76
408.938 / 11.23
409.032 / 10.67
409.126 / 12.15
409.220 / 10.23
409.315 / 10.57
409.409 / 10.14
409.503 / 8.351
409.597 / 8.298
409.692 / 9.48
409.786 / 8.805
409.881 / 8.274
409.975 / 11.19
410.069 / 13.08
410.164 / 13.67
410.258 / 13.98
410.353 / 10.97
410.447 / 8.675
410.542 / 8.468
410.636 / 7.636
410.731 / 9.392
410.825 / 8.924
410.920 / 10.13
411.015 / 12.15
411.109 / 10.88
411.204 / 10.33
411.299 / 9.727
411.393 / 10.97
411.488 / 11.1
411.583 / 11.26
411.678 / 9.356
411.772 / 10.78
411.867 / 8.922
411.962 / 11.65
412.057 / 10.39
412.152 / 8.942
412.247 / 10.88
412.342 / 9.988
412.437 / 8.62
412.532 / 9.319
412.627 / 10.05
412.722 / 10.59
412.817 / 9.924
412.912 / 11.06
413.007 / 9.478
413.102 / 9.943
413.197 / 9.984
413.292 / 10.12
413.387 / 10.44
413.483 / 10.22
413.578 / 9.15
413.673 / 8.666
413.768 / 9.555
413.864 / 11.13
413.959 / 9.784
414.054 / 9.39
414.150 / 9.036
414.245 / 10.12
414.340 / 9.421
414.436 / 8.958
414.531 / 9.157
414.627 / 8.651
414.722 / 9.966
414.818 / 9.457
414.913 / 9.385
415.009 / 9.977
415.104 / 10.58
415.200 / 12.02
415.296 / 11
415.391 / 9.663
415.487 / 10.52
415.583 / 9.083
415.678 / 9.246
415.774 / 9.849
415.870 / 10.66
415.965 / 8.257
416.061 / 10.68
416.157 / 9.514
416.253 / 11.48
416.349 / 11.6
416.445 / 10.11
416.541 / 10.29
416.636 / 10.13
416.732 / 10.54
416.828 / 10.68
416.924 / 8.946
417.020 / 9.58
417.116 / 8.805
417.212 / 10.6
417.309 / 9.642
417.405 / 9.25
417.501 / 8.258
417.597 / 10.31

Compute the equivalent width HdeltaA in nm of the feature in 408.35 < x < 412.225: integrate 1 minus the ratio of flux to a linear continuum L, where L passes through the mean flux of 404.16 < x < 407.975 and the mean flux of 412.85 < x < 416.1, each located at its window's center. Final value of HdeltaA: -0.11 nm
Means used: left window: 10.3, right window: 9.84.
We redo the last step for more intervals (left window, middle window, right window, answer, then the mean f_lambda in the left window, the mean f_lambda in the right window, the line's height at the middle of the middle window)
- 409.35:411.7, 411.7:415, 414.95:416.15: 0.116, 10.2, 10.1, 10.2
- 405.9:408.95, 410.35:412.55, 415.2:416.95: 0.108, 10.7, 10.2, 10.5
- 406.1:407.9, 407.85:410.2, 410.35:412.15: -0.001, 10.8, 10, 10.5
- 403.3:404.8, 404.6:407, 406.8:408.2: 0.053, 10.1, 10.7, 10.4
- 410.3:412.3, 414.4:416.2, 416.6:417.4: 0.012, 10.1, 9.82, 9.9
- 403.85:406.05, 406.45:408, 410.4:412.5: -0.120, 9.95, 9.96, 9.95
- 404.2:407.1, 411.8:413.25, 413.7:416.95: 0.008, 10.2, 9.97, 10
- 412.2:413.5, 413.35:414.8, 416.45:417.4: 0.062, 10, 9.89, 9.99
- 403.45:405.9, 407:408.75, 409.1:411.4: -0.087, 9.97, 10.2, 10.1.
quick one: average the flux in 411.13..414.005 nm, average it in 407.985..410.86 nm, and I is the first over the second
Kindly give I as 0.98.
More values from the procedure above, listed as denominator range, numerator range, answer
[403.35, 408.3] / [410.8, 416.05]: 0.96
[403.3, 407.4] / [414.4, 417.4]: 0.96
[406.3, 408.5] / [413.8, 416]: 0.92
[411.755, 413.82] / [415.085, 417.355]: 1.02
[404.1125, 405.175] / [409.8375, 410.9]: 1.07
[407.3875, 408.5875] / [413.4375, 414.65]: 0.91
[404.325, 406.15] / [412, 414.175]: 1.00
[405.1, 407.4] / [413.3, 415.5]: 0.93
